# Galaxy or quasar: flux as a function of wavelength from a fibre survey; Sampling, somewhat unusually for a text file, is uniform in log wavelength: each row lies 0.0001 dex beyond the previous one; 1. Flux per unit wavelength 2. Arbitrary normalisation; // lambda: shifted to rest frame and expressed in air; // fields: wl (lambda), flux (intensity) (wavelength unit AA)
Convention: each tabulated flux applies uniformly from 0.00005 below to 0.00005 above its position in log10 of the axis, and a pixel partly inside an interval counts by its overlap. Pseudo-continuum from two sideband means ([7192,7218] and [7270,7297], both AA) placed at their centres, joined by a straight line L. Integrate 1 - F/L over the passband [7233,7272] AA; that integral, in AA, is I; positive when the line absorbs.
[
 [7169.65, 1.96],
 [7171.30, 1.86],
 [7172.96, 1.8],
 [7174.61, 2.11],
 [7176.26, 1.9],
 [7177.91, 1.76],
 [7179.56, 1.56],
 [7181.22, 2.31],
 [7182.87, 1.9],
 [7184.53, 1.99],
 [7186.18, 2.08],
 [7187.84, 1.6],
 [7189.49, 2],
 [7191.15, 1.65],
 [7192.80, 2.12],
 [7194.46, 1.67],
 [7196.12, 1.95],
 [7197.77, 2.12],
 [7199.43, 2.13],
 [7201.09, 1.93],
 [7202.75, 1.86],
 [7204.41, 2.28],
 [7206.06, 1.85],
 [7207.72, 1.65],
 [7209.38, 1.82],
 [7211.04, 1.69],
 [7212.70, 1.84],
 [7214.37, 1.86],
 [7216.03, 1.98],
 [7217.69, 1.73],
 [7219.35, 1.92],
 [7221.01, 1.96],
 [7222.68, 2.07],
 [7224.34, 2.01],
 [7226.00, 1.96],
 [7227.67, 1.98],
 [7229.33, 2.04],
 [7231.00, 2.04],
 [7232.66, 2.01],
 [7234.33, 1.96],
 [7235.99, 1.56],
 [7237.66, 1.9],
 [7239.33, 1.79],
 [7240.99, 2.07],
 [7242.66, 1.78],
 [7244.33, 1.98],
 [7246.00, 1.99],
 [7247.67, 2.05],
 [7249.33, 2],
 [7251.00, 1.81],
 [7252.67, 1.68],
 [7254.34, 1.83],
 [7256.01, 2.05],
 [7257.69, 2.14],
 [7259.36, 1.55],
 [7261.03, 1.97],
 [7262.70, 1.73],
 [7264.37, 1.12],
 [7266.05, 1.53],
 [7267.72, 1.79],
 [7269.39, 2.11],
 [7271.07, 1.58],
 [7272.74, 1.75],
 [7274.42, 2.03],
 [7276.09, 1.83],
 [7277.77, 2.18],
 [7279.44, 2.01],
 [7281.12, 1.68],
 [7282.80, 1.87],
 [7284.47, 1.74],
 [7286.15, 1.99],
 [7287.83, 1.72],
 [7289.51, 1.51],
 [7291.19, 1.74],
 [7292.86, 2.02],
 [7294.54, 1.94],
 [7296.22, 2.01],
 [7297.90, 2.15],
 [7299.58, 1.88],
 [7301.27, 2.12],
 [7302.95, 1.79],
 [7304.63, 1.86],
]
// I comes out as 1.0 AA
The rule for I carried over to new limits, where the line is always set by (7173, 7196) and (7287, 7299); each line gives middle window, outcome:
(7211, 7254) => -0.7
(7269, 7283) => -0.1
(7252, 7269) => 1.2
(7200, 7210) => -0.1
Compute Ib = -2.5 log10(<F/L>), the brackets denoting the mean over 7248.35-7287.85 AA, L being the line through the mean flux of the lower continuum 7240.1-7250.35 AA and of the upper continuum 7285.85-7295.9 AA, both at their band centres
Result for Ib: 0.04 mag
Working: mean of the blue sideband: 1.98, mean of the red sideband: 1.82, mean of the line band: 1.82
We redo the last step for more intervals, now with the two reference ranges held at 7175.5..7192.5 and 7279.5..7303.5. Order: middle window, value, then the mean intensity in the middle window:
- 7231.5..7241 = 0.00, 1.87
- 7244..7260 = -0.02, 1.91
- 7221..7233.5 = -0.07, 2.01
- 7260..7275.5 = 0.09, 1.73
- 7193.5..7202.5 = -0.04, 1.95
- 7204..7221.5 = 0.01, 1.86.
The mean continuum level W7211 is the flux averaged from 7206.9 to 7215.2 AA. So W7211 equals 1.77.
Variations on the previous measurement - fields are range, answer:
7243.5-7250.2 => 2.01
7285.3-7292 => 1.74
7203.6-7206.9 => 2.07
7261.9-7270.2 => 1.65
